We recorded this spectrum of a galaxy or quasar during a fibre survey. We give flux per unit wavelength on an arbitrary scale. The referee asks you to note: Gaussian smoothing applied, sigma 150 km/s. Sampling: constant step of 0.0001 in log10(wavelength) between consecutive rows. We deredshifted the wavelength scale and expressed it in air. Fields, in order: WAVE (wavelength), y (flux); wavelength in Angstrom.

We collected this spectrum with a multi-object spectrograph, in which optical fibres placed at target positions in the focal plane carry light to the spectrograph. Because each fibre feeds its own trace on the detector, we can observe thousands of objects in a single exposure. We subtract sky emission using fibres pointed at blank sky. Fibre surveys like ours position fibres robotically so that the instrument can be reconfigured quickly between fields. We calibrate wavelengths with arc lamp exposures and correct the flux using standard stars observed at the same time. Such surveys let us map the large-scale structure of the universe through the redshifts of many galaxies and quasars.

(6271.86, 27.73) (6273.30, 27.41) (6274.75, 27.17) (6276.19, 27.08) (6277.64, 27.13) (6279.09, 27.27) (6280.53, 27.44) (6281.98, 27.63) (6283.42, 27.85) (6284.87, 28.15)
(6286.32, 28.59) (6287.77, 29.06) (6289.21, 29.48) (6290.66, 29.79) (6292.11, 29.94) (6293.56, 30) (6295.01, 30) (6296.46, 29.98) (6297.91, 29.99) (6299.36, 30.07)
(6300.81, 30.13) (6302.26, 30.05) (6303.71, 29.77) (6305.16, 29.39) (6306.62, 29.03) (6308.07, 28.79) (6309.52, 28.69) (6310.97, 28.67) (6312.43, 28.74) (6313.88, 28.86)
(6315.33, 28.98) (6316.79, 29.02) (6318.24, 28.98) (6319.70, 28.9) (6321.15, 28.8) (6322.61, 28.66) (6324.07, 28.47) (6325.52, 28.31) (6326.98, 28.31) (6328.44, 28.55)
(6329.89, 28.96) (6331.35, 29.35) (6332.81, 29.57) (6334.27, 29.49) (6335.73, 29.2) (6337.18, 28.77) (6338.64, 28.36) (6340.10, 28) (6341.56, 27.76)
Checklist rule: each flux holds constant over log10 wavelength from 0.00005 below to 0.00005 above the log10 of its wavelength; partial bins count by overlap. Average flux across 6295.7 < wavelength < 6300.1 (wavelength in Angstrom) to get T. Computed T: 30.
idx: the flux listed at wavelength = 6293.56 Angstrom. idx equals 30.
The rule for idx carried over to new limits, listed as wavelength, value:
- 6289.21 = 29.48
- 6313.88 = 28.86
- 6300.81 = 30.13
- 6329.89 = 28.96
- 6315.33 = 28.98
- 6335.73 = 29.2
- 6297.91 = 29.99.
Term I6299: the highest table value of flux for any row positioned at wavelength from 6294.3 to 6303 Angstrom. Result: 30.13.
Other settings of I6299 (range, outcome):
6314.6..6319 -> 29.02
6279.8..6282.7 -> 27.63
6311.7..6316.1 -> 28.98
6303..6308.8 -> 29.77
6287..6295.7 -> 30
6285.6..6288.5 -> 29.06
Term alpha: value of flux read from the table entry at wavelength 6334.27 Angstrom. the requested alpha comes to 29.49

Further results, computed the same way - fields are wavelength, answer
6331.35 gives 29.35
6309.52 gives 28.69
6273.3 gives 27.41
